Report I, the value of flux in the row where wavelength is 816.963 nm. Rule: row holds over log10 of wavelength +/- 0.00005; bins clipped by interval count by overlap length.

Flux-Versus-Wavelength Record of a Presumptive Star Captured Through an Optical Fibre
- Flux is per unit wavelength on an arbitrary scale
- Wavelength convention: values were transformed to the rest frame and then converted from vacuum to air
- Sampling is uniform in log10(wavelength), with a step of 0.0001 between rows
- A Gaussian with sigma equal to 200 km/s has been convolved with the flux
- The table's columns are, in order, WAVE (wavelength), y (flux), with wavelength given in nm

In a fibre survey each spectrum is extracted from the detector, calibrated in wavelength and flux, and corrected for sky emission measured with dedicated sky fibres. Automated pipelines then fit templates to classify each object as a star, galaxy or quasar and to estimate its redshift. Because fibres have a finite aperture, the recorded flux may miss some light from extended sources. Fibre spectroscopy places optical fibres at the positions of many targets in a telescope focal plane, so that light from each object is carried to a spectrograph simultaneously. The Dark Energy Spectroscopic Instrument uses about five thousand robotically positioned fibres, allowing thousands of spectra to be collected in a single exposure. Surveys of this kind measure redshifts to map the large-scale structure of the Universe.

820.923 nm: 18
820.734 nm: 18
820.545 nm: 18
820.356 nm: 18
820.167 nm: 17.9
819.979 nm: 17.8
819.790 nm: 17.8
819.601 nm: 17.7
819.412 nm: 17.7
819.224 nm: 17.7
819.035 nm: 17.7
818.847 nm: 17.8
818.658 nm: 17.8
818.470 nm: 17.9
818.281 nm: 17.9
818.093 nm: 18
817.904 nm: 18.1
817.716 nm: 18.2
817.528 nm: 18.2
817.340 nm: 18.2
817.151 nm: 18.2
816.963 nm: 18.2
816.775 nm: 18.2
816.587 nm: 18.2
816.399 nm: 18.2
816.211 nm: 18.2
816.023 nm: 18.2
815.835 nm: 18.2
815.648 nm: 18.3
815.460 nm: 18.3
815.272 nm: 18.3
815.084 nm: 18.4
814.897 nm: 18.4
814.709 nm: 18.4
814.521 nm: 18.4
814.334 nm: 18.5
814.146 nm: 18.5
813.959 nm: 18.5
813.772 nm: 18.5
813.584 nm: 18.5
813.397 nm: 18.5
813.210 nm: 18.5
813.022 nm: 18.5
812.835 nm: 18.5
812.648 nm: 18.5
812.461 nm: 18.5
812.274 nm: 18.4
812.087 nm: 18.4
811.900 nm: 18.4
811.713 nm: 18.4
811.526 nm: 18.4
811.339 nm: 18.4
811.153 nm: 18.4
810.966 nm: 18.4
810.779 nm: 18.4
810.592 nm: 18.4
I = 18.2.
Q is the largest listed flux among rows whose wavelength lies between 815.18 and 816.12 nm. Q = 18.3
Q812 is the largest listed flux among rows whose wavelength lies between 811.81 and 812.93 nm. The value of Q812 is 18.5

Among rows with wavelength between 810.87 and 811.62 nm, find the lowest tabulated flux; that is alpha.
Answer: 18.4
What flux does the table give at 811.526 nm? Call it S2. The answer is 18.4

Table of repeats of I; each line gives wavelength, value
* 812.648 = 18.5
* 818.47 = 17.9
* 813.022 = 18.5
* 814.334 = 18.5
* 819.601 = 17.7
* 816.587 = 18.2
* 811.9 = 18.4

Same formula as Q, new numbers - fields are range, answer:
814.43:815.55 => 18.4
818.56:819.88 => 17.8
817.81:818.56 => 18.1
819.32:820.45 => 18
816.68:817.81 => 18.2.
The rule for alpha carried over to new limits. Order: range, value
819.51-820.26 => 17.7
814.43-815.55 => 18.3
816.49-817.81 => 18.2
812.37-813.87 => 18.5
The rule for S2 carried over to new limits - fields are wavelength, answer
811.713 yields 18.4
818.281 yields 17.9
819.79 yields 17.8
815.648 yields 18.3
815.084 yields 18.4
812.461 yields 18.5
